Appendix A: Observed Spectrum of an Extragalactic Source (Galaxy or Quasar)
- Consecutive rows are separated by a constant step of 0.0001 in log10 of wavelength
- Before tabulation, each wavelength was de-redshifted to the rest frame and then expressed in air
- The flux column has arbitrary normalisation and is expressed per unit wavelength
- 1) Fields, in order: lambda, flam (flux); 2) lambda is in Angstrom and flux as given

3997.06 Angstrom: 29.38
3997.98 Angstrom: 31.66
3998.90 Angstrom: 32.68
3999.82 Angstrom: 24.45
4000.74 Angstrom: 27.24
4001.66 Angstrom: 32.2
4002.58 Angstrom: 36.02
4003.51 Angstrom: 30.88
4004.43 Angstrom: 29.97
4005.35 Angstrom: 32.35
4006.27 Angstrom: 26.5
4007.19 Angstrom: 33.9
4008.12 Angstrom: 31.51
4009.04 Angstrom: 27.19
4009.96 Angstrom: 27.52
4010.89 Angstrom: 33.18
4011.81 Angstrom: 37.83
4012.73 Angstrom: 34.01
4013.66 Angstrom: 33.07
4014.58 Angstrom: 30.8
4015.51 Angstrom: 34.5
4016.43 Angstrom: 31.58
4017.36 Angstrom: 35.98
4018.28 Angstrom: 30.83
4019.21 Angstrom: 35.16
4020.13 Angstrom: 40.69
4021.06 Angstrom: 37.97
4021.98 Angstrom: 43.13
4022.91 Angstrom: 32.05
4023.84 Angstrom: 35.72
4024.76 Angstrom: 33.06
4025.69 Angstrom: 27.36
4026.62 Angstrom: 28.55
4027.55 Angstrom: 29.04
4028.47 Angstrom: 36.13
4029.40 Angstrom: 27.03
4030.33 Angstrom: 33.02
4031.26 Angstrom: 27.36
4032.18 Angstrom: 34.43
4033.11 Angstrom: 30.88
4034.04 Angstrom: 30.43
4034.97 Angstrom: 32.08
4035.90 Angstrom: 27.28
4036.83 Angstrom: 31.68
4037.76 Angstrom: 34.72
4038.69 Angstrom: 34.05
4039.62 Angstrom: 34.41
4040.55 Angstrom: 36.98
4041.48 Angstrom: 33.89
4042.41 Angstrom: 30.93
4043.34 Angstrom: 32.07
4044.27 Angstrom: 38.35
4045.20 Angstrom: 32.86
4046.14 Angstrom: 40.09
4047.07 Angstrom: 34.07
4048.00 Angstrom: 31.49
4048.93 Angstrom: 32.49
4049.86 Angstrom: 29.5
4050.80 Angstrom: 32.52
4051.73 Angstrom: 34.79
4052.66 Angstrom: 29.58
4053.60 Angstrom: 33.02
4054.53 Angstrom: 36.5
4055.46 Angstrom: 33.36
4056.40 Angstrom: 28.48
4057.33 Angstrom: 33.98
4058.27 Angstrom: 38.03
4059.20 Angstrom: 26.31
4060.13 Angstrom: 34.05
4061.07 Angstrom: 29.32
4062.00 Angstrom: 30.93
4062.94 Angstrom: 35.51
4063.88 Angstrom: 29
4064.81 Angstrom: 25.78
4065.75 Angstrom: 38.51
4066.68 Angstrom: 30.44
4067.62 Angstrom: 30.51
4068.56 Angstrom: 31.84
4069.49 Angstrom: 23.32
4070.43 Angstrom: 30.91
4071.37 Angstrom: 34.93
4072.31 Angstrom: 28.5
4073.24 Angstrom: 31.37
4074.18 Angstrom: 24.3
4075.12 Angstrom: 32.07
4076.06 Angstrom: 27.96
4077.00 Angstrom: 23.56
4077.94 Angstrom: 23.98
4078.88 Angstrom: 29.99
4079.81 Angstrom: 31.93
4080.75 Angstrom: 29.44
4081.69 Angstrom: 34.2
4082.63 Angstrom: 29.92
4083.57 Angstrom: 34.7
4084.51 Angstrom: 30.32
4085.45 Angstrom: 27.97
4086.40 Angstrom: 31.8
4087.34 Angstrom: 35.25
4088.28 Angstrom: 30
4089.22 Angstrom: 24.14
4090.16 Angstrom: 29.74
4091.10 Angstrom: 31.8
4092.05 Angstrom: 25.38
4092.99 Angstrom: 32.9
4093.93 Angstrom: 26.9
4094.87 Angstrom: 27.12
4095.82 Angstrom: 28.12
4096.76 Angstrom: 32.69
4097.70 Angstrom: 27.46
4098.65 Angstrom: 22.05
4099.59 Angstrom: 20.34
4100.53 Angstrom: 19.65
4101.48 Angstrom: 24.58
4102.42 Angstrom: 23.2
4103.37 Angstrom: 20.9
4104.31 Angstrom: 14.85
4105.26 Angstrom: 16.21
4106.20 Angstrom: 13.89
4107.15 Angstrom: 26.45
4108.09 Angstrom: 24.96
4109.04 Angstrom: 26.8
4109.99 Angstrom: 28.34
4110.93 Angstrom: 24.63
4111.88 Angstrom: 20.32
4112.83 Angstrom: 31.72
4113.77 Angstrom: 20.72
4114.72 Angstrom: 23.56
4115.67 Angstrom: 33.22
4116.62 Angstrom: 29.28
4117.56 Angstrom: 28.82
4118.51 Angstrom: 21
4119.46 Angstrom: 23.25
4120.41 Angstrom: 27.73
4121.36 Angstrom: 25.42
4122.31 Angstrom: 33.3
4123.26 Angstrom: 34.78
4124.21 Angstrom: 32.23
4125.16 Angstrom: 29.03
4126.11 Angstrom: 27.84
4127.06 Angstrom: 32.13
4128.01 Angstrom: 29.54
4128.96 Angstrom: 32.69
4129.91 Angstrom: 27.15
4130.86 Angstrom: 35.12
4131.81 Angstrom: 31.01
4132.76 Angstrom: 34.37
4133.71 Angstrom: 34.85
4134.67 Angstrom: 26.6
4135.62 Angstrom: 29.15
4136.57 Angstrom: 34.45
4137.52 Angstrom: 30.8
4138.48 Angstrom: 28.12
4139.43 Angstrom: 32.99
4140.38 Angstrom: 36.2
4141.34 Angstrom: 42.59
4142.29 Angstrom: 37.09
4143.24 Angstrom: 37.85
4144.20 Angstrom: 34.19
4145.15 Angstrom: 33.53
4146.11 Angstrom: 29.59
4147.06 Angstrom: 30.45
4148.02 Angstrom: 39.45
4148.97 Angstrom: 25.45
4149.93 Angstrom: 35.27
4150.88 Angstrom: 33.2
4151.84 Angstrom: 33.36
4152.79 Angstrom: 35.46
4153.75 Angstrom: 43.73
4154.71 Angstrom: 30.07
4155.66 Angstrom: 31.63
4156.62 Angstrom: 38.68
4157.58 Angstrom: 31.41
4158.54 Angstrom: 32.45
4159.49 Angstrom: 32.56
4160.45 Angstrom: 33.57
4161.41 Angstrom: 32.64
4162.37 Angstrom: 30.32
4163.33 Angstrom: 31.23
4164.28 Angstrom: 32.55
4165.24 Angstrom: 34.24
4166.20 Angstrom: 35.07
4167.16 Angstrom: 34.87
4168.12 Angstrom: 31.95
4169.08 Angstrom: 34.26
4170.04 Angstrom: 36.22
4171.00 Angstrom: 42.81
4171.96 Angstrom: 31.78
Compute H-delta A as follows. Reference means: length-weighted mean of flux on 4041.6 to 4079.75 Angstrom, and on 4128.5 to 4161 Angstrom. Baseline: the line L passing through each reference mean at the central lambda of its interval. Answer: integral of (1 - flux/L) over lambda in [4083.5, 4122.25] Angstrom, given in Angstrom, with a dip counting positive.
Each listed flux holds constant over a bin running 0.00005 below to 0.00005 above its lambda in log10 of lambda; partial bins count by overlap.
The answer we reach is 7.6 Angstrom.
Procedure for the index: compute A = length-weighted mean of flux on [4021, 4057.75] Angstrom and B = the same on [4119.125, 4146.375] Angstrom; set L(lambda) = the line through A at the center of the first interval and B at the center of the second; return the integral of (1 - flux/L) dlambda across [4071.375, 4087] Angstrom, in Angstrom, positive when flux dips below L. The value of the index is 1.31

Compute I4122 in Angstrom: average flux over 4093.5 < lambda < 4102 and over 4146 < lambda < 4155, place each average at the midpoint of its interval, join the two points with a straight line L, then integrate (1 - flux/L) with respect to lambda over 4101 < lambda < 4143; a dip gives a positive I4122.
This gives 1.69 Angstrom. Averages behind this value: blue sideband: 25.4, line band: 28.3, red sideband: 33.8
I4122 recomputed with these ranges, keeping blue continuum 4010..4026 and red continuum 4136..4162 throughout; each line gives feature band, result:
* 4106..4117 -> 2.7 Angstrom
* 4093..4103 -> 2.5 Angstrom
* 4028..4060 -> 1.5 Angstrom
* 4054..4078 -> 2.5 Angstrom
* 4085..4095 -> 1.4 Angstrom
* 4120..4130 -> 1.1 Angstrom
